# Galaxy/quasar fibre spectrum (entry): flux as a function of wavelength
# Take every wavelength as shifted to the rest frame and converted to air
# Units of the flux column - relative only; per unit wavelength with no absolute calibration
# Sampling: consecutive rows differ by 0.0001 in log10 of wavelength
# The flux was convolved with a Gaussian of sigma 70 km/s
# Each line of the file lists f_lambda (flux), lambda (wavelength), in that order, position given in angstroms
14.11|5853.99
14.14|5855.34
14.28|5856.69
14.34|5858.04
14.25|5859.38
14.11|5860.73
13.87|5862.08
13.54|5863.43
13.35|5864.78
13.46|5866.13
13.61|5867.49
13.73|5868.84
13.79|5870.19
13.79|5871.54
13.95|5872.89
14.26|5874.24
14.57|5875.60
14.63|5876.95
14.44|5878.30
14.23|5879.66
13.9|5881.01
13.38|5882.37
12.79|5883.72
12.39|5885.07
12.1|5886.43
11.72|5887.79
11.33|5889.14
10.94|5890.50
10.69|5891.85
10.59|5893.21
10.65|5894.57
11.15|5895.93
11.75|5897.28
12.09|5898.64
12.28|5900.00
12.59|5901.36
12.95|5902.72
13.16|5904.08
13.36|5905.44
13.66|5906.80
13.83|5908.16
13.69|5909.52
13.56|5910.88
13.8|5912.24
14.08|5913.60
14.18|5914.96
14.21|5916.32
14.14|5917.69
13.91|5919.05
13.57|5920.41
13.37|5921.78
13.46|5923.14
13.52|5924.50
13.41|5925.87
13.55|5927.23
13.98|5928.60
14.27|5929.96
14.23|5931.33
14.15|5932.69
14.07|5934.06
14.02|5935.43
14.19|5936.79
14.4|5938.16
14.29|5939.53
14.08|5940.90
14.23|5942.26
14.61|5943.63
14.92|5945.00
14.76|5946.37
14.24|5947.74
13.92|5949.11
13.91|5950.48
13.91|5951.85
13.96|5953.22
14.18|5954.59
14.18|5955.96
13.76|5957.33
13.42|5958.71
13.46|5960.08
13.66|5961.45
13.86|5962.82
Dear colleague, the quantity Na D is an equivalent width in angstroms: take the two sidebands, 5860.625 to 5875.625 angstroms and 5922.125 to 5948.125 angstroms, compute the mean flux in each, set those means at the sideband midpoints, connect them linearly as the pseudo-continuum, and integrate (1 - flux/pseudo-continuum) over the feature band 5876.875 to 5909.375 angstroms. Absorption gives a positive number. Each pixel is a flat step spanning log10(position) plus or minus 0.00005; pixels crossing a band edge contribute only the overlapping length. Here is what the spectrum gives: 3.3 angstroms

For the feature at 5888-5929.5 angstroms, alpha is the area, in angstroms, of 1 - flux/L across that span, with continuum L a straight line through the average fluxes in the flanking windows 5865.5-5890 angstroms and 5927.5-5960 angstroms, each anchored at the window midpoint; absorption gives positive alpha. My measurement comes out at 2.6 angstroms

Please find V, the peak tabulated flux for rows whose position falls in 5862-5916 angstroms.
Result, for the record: 14.63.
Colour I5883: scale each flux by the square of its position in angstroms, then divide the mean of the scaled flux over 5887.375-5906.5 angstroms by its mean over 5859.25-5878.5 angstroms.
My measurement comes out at 0.86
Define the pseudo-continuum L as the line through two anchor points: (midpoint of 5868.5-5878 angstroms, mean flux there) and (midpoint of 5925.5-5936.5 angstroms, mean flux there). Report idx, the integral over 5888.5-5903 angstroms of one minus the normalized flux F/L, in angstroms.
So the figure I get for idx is 2.6 angstroms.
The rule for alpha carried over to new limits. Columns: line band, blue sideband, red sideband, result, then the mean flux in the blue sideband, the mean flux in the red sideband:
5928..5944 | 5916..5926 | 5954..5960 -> -0.5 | 13.7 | 13.8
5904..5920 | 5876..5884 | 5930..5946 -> 0.4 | 14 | 14.3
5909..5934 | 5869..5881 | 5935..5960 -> 0.6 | 14.2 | 14.2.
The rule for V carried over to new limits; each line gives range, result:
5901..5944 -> 14.61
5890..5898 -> 11.75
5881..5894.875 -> 13.9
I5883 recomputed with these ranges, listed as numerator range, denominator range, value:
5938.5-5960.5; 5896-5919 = 1.08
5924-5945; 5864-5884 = 1.04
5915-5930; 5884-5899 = 1.22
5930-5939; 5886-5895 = 1.29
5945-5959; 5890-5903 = 1.24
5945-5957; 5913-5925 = 1.04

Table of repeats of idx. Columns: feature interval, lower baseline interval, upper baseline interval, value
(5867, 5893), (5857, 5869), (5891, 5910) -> 0.1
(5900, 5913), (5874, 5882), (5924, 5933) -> 0.7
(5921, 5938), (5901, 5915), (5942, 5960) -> 0.0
